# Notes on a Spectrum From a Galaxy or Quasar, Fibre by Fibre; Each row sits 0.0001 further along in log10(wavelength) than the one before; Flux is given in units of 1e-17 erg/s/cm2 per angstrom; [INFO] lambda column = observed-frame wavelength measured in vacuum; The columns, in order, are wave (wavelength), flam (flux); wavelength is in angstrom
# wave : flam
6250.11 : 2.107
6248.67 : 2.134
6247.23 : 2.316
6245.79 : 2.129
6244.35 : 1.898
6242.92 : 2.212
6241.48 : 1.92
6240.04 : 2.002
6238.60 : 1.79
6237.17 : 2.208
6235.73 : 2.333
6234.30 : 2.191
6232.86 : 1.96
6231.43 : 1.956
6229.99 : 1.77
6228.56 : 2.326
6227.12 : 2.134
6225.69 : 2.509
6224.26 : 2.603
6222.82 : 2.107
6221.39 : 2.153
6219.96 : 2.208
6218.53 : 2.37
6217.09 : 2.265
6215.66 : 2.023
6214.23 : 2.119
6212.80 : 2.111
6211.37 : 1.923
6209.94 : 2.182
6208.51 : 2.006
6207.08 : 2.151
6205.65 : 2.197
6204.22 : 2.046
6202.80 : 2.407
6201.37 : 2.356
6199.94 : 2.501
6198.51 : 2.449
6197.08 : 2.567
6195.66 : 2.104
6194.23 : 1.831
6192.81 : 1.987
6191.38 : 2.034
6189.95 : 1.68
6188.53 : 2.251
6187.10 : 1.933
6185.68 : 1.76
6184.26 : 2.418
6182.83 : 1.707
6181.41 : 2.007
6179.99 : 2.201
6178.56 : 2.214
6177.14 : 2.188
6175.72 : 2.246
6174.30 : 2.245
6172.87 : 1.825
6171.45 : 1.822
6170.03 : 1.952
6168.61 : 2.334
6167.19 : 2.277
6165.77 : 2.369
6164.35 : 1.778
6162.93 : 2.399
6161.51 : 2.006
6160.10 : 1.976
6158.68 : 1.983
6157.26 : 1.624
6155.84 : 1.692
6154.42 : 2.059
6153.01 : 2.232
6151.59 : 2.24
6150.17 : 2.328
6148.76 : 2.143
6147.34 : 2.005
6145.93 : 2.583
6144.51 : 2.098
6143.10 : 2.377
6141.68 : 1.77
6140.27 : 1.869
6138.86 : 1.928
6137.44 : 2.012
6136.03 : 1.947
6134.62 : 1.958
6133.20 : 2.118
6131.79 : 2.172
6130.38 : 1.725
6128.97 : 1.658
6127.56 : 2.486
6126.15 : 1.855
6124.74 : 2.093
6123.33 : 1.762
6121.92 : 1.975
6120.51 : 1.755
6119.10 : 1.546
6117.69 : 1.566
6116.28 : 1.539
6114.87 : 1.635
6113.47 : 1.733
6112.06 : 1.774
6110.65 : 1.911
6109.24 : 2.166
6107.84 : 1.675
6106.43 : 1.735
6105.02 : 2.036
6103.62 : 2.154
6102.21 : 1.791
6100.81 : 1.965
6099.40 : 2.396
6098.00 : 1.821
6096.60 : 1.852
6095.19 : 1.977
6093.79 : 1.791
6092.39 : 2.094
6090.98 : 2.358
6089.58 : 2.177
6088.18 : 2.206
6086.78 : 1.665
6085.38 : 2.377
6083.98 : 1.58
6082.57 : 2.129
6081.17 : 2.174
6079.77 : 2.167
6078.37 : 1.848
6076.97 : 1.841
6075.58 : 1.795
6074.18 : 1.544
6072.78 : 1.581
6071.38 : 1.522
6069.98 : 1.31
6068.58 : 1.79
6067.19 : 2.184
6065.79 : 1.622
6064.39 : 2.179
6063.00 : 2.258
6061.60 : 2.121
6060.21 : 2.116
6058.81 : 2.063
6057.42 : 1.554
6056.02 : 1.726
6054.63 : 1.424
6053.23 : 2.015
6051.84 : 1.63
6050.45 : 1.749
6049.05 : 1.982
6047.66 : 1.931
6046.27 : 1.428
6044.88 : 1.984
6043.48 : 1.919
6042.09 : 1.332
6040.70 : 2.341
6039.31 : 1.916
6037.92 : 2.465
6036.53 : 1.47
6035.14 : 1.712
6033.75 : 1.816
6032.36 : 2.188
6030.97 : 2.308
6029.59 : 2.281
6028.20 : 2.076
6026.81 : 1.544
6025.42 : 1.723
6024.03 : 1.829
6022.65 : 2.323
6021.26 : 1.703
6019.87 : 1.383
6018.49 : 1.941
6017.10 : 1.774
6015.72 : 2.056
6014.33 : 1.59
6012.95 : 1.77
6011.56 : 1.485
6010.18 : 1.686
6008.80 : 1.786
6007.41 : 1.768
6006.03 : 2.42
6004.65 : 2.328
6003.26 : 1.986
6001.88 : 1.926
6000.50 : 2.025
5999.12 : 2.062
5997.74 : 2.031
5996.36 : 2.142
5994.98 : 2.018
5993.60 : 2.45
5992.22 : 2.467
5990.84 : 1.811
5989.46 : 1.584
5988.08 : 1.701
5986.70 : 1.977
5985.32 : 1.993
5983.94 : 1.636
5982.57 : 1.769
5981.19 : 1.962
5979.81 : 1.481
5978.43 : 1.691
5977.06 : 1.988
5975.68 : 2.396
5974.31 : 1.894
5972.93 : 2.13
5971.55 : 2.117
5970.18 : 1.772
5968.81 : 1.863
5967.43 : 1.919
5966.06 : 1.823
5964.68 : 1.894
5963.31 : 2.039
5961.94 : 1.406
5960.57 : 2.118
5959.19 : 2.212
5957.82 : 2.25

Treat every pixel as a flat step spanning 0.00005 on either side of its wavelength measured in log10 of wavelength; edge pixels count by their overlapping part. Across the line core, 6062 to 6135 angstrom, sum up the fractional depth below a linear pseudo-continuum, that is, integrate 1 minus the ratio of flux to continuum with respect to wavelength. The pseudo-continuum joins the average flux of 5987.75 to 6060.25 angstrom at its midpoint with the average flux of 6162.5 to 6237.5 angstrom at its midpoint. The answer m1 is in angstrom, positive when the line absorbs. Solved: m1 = 3.6 angstrom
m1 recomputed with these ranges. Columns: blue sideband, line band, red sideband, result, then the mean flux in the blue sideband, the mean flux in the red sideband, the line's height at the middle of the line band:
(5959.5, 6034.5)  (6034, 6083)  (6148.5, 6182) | 3.3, 1.92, 2.09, 1.98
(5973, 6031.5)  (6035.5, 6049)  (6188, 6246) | 0.7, 1.92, 2.15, 1.97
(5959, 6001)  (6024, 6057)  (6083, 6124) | 1.0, 1.94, 1.9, 1.92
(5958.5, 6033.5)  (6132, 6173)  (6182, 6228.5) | 0.8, 1.93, 2.16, 2.1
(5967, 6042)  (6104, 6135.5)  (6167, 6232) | 3.0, 1.93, 2.14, 2.05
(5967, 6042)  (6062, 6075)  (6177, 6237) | 1.4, 1.93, 2.15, 2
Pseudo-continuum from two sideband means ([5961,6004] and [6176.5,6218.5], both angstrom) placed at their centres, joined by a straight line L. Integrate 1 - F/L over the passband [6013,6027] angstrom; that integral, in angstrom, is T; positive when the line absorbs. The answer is 1.2 angstrom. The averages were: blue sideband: 1.94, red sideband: 2.13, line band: 1.79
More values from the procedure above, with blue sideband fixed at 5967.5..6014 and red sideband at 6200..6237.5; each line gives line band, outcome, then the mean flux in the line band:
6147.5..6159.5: 0.44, 2.03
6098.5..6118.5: 1.98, 1.86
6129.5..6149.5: 0.49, 2.05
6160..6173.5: 0.30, 2.08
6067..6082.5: 1.78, 1.8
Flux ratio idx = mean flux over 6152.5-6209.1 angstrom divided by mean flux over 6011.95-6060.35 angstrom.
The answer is 1.1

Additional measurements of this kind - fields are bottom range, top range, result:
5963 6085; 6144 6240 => 1.12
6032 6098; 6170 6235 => 1.13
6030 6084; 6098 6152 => 1.05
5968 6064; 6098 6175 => 1.04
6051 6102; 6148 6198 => 1.08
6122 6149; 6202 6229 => 1.09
